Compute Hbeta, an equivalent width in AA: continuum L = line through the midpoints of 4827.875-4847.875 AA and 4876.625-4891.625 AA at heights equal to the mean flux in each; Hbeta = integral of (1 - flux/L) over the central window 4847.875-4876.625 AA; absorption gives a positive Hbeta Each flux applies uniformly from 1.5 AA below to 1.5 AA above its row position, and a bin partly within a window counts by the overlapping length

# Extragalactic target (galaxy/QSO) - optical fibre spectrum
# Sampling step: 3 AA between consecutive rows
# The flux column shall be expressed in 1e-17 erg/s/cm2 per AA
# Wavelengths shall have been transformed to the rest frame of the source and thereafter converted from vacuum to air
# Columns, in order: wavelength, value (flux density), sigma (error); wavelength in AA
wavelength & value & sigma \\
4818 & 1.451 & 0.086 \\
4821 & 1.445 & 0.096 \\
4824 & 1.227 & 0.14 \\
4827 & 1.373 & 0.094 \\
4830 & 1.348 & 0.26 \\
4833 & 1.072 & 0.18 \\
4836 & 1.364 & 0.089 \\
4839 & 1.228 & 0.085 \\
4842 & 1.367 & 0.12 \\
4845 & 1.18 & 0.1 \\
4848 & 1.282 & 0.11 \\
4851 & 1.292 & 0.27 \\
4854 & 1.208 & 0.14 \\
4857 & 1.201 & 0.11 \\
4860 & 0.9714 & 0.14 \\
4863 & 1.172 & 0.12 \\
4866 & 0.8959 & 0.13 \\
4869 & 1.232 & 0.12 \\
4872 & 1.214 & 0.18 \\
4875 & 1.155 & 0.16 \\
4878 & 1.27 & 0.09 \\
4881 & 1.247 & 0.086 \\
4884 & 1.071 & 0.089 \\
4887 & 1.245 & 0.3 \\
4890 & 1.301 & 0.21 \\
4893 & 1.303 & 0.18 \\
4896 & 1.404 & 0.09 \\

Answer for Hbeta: 2.0 AA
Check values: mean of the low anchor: 1.26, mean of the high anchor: 1.23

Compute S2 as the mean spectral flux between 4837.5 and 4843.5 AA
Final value 1.3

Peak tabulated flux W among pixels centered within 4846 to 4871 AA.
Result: 1.292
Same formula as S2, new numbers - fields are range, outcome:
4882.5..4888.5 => 1.16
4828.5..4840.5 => 1.25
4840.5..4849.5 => 1.28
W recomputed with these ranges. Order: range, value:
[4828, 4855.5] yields 1.367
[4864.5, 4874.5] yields 1.232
